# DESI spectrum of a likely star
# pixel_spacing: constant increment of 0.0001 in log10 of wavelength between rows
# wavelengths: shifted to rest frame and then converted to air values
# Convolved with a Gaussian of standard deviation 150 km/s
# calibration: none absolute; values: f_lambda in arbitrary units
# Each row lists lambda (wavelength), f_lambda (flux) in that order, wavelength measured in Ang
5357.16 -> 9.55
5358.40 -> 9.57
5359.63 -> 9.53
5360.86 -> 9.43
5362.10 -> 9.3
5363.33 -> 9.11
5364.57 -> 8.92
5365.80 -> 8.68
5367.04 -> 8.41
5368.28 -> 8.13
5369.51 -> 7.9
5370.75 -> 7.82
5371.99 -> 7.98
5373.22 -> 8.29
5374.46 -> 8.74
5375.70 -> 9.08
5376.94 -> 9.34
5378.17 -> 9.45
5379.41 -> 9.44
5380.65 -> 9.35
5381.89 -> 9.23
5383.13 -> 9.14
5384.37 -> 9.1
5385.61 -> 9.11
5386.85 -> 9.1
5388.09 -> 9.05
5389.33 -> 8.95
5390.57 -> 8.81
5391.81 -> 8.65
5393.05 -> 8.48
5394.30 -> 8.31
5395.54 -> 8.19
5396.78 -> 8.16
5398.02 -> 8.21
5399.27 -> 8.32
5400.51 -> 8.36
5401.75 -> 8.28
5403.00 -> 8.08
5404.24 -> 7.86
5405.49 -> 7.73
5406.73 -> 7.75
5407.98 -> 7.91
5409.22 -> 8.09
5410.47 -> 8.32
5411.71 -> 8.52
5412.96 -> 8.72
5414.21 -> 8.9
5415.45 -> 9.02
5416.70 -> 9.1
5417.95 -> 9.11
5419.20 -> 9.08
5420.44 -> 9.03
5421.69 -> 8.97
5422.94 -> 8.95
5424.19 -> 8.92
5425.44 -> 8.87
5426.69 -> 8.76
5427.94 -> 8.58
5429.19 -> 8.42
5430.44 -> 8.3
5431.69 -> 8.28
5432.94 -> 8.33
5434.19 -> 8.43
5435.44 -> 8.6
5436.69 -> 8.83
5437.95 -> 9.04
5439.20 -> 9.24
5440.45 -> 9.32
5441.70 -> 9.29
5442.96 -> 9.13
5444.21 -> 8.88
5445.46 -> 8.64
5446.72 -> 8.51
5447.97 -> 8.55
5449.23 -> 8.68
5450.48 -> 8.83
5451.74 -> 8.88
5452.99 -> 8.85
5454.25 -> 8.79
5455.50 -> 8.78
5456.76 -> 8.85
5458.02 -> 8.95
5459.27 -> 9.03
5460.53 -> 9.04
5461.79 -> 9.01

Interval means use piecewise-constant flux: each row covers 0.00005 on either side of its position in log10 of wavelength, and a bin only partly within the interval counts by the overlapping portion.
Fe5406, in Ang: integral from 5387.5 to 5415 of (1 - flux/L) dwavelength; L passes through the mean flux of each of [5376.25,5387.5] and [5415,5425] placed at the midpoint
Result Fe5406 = 2.4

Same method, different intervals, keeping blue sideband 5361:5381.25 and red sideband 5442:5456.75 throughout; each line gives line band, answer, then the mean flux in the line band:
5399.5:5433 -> 0.9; 8.53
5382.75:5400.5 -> 0.2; 8.67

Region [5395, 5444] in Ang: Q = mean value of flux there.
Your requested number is 8.59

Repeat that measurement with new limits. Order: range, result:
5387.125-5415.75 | 8.38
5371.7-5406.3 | 8.67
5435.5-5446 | 9.03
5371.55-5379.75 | 8.91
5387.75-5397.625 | 8.56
